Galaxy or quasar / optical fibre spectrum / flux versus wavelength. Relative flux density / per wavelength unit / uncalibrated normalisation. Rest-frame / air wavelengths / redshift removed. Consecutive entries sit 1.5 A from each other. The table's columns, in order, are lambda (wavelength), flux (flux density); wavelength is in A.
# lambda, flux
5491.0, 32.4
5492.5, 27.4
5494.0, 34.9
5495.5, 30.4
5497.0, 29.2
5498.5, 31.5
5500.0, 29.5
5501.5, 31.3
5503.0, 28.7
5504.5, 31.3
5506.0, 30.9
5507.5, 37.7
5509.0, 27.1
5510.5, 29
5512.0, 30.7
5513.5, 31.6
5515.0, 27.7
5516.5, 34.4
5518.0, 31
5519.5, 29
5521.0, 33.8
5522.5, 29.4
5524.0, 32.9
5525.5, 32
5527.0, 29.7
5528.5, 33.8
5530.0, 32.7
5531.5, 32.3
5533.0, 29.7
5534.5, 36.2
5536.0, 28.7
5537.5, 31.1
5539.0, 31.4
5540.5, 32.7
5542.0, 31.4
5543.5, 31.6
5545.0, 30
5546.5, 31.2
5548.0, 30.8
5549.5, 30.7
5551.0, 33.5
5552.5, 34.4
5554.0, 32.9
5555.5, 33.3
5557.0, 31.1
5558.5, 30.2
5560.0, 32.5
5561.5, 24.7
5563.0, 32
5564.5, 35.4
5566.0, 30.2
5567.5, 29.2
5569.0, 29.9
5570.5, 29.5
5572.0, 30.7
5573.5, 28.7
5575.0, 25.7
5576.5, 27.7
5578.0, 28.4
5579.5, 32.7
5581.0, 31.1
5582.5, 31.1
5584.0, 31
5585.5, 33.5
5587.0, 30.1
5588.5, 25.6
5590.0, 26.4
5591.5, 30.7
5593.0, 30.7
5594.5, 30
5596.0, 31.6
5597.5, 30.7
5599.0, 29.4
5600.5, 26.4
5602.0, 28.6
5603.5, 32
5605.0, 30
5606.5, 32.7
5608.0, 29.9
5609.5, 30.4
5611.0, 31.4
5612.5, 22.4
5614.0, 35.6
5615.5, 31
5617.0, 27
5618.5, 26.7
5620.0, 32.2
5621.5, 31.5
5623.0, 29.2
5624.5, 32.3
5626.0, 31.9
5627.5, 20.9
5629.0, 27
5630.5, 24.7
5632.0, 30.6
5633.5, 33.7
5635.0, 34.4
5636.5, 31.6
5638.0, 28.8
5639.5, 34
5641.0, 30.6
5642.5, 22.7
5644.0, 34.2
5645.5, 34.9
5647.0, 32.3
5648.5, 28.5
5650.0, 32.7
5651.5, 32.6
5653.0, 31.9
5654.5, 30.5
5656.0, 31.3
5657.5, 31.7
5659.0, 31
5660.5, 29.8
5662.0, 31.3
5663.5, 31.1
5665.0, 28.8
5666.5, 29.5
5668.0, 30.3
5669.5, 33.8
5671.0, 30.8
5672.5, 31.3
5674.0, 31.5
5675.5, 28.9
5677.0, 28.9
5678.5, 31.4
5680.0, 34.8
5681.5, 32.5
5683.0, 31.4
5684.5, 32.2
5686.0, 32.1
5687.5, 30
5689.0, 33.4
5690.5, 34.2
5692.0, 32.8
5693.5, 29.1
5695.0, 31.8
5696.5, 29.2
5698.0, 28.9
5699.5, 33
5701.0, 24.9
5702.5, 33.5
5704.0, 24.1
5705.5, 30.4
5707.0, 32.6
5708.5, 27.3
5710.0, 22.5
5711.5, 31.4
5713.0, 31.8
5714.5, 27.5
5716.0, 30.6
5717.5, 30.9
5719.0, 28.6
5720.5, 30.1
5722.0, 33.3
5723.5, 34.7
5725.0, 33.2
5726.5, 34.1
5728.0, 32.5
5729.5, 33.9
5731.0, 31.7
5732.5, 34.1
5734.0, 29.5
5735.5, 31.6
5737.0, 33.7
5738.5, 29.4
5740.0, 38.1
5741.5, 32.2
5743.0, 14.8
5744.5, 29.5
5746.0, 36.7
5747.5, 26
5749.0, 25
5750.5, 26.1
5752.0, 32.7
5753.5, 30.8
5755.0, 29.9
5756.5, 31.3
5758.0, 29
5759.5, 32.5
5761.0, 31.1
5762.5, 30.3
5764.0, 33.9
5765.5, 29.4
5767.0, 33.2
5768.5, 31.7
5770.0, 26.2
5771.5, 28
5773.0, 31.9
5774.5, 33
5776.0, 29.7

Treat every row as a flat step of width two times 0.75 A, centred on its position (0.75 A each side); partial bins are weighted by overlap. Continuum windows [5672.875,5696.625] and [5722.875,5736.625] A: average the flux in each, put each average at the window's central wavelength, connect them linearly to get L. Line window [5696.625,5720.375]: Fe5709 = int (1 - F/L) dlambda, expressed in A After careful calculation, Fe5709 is 2.2 A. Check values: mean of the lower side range 31.6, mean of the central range 29.2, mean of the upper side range 32.8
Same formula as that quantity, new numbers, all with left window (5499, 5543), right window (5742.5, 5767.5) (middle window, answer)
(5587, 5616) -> 0.92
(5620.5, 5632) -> 0.79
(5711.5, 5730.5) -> -1.18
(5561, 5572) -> 0.25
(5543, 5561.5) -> -0.29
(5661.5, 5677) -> -0.19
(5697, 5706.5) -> 0.25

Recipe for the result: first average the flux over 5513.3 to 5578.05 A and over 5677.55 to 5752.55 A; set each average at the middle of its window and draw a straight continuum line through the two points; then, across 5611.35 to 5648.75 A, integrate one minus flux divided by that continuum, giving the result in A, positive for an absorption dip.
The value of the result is 1.1 A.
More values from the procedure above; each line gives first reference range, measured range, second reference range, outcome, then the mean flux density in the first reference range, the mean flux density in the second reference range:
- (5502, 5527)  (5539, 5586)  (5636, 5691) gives 0.3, 31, 31.3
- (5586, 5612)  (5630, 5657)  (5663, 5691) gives -0.4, 29.8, 31.4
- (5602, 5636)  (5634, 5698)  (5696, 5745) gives -2.5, 29.9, 30.4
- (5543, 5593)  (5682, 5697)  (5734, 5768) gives -0.6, 30.5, 30.3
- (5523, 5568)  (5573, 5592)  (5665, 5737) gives 1.2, 31.6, 31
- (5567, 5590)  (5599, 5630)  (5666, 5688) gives 0.8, 29.6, 31.3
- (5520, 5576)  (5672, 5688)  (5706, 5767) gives -0.3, 31.2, 30.6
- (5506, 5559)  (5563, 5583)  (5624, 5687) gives 0.8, 31.6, 30.8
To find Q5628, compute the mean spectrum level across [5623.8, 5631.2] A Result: 27.3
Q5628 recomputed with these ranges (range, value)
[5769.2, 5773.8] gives 28.8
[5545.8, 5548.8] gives 31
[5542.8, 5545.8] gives 30.8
